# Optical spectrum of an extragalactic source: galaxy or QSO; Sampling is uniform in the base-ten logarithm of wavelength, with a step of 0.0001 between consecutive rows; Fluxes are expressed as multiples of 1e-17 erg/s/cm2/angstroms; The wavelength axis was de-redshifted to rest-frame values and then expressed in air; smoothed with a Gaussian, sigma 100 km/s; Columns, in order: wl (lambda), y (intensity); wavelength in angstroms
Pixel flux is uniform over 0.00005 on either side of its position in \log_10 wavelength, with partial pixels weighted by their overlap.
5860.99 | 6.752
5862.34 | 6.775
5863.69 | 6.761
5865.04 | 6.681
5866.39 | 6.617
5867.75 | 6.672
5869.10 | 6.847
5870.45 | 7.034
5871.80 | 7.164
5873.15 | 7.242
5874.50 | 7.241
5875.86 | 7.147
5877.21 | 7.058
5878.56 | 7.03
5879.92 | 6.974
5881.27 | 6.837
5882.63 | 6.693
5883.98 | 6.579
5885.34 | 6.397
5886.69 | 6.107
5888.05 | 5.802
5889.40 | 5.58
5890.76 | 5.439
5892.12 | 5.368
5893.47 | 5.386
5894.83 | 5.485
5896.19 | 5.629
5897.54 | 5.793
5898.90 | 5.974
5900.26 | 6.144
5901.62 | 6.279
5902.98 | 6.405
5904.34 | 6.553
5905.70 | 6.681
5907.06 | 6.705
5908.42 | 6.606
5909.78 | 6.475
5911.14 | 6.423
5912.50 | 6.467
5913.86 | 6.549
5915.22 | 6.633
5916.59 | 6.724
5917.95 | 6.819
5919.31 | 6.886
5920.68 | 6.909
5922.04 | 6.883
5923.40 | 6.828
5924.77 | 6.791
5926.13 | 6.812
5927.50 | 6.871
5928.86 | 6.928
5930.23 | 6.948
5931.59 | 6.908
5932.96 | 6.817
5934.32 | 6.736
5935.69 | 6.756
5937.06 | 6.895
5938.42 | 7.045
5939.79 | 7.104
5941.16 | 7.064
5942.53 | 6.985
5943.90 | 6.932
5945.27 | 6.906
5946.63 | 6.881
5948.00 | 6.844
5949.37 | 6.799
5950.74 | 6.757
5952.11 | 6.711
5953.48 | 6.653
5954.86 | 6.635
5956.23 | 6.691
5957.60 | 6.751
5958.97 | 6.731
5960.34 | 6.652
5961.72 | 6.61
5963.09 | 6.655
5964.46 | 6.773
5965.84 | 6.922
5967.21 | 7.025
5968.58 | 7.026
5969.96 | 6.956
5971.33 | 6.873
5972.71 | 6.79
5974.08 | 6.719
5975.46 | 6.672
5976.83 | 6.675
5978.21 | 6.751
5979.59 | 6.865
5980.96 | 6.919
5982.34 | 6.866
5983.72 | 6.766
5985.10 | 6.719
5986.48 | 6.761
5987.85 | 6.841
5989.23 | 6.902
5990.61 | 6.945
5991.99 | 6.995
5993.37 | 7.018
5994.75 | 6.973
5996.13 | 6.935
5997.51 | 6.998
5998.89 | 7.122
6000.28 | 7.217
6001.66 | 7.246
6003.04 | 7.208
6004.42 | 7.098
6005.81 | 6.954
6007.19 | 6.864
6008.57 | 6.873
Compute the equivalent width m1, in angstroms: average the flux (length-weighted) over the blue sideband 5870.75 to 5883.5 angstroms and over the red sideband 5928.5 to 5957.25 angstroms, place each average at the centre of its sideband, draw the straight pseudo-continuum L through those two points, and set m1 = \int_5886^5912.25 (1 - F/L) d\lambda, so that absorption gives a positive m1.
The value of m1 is 3.5 angstroms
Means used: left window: 7.04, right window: 6.85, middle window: 6.05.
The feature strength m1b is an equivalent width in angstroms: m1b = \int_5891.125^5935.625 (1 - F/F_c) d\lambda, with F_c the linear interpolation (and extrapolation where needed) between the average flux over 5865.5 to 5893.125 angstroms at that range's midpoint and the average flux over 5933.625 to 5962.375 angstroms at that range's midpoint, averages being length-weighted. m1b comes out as 1.5 angstroms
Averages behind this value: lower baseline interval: 6.58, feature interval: 6.48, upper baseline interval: 6.82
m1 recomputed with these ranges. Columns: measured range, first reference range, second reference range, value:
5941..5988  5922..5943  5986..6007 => 1.04 angstroms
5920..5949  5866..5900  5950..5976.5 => -1.14 angstroms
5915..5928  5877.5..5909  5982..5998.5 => -0.84 angstroms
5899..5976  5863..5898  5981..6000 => -0.75 angstroms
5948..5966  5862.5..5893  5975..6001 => 0.25 angstroms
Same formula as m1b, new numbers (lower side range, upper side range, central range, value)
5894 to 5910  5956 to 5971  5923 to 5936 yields -0.73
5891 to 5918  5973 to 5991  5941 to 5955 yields -0.61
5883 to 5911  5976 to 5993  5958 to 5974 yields -0.33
